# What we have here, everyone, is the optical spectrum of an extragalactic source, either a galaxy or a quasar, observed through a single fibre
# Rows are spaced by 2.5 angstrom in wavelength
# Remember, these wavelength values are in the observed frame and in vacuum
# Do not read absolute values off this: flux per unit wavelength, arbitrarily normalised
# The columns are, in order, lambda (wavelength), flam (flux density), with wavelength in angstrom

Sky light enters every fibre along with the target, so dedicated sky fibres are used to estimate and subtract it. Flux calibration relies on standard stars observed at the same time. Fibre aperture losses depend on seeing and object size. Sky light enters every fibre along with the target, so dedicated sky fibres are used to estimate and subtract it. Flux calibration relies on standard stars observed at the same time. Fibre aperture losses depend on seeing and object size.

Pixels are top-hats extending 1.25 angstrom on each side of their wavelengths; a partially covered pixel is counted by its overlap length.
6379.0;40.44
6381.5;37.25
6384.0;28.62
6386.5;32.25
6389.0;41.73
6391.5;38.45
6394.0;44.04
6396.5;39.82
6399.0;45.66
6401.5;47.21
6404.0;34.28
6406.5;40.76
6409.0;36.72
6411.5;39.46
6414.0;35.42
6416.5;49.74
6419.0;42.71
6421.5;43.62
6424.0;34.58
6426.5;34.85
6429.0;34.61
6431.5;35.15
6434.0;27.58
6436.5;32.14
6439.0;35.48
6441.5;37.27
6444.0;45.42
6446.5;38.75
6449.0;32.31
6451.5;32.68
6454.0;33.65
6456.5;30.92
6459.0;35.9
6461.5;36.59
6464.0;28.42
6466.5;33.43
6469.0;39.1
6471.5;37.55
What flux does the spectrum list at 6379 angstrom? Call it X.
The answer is 40.44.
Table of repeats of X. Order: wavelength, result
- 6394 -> 44.04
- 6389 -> 41.73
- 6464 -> 28.42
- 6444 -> 45.42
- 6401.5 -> 47.21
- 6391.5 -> 38.45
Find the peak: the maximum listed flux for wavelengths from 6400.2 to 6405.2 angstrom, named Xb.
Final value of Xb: 47.21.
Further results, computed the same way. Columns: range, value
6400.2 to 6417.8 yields 49.74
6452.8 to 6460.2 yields 35.9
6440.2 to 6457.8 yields 45.42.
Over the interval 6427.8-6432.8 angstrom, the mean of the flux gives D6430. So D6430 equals 34.8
